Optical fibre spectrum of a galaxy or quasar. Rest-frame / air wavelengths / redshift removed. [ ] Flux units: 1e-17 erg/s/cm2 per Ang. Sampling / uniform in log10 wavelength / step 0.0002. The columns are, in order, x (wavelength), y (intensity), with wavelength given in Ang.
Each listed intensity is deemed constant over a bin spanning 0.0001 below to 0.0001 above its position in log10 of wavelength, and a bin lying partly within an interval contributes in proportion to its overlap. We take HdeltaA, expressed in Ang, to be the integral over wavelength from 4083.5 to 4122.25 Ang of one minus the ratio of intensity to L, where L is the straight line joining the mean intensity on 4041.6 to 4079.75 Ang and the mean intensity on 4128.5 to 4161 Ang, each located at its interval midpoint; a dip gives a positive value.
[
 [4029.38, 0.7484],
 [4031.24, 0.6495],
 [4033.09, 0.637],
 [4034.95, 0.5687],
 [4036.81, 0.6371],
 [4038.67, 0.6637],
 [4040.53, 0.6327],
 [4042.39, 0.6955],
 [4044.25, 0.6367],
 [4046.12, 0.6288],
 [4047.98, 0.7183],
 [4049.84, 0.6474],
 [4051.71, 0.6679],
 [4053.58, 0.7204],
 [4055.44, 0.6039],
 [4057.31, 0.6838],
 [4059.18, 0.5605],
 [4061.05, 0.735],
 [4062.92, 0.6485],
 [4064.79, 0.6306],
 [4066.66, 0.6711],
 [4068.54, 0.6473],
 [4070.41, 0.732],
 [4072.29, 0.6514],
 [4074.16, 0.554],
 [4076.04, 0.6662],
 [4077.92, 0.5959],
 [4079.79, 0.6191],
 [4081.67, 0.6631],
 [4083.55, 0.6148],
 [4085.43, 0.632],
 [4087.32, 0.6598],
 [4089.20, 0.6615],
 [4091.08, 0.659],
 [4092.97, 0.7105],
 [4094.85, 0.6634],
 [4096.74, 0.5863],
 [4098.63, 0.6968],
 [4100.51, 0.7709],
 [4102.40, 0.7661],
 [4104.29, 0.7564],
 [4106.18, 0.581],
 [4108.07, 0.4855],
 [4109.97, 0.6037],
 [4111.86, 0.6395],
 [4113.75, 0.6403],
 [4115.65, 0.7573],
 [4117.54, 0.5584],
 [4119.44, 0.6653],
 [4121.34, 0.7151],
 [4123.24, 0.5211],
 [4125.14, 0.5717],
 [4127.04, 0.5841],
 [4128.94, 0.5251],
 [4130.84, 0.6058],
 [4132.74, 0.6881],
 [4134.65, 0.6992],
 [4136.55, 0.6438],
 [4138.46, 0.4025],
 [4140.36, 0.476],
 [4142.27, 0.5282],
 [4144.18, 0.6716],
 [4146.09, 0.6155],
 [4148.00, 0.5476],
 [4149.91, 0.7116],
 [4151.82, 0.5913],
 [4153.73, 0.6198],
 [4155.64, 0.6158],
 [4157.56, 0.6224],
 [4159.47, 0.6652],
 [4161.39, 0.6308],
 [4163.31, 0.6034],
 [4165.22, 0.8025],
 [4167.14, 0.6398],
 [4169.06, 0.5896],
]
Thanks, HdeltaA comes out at -1.9 Ang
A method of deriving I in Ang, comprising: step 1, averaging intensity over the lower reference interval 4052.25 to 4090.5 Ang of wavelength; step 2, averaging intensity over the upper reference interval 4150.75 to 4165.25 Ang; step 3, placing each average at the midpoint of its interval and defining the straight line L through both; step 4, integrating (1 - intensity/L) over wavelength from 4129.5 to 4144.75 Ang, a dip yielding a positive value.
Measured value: 1.2 Ang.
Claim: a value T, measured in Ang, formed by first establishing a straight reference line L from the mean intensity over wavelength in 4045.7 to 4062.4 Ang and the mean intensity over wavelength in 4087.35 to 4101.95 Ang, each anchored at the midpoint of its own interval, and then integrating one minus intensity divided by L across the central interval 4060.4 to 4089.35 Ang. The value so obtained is 1.1 Ang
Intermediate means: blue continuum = 0.664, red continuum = 0.68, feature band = 0.648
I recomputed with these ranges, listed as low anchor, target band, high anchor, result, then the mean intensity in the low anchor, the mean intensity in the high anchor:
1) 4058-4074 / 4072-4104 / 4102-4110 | -0.8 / 0.655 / 0.633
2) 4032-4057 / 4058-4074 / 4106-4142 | -0.5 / 0.652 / 0.597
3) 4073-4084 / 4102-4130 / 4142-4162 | 0.0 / 0.62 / 0.623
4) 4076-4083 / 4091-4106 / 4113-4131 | -1.8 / 0.632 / 0.614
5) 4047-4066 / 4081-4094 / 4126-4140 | -0.5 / 0.662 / 0.588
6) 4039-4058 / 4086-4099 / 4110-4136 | -0.4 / 0.663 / 0.628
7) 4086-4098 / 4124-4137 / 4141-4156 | 0.2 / 0.657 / 0.61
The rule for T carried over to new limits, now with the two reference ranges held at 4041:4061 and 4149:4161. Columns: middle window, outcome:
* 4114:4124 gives 0.0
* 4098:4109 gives -0.5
